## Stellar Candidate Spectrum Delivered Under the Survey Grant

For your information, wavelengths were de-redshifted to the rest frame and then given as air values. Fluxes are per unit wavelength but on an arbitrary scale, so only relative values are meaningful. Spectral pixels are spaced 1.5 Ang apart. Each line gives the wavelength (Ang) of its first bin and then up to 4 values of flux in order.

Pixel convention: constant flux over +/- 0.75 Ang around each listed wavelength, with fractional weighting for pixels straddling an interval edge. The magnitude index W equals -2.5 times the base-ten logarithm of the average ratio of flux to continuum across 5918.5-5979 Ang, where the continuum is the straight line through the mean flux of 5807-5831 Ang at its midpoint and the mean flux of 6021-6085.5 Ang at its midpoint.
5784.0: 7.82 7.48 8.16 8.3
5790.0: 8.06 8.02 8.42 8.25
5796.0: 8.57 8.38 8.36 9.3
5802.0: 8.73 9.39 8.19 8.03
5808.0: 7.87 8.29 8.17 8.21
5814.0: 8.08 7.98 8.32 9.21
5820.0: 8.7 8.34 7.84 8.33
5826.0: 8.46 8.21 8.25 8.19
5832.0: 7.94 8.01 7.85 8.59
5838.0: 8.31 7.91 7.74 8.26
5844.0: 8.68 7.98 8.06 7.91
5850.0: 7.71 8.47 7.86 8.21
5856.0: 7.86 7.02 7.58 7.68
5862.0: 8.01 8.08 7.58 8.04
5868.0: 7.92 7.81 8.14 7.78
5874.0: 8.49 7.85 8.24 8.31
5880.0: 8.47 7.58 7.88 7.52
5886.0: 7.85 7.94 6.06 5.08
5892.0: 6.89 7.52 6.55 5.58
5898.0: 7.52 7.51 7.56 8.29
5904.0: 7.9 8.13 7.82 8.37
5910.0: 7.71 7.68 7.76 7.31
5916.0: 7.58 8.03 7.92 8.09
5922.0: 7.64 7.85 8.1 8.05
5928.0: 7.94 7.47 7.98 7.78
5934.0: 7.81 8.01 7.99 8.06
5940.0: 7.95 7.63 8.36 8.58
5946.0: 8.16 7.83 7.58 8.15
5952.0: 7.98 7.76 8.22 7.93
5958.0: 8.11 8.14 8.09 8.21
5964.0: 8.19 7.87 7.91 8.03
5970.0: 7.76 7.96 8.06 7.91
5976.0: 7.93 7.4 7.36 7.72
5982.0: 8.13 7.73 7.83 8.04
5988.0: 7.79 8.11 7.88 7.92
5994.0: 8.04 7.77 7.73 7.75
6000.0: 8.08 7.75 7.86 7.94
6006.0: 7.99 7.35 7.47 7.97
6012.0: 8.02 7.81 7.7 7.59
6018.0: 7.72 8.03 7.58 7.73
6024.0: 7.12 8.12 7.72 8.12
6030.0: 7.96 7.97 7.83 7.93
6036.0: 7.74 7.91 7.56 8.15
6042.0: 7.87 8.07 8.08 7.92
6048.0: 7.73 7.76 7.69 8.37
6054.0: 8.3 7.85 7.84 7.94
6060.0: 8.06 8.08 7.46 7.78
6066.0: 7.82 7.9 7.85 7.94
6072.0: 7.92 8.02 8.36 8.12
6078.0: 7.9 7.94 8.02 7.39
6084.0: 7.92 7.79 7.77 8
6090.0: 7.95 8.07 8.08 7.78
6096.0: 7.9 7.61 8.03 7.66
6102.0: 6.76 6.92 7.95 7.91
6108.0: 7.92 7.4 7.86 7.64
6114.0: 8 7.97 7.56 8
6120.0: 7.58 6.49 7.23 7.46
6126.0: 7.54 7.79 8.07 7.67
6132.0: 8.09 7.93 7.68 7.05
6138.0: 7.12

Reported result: 0.02 mag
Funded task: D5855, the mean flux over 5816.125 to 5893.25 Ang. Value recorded 7.94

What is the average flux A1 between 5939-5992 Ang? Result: 7.95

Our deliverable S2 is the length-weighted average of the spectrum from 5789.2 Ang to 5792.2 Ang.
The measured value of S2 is 8.04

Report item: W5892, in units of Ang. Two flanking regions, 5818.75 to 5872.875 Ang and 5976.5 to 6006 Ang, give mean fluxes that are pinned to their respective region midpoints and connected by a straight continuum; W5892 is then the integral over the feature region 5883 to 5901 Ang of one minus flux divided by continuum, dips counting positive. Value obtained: 2.3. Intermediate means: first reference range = 8.05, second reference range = 7.84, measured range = 6.98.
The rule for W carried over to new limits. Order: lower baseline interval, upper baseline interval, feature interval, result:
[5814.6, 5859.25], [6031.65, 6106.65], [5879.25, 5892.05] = 0.11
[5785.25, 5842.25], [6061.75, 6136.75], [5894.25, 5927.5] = 0.06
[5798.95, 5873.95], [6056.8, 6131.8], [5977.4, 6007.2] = 0.01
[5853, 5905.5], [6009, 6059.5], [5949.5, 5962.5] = -0.04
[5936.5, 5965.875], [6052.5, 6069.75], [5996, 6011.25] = 0.03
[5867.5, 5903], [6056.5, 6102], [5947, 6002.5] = -0.03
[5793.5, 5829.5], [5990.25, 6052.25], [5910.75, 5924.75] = 0.05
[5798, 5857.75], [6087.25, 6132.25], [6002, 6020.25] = 0.01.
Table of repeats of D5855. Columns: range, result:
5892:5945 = 7.76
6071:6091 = 7.93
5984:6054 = 7.85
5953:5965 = 8.08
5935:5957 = 8.01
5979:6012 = 7.84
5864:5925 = 7.65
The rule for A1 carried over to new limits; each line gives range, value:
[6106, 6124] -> 7.62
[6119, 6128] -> 7.35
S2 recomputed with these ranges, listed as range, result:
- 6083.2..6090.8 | 7.88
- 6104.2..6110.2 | 7.79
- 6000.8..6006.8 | 7.88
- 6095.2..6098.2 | 7.76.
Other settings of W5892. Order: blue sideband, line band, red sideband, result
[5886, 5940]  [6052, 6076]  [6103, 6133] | -1.0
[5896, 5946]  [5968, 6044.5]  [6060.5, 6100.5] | 0.3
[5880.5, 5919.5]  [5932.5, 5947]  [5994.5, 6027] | -0.9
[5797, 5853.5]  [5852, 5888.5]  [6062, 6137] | 1.3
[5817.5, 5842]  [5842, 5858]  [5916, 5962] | 0.4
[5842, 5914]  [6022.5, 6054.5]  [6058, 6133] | -0.5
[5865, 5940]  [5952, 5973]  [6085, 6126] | -0.9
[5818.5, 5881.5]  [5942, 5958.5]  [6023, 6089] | -0.1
